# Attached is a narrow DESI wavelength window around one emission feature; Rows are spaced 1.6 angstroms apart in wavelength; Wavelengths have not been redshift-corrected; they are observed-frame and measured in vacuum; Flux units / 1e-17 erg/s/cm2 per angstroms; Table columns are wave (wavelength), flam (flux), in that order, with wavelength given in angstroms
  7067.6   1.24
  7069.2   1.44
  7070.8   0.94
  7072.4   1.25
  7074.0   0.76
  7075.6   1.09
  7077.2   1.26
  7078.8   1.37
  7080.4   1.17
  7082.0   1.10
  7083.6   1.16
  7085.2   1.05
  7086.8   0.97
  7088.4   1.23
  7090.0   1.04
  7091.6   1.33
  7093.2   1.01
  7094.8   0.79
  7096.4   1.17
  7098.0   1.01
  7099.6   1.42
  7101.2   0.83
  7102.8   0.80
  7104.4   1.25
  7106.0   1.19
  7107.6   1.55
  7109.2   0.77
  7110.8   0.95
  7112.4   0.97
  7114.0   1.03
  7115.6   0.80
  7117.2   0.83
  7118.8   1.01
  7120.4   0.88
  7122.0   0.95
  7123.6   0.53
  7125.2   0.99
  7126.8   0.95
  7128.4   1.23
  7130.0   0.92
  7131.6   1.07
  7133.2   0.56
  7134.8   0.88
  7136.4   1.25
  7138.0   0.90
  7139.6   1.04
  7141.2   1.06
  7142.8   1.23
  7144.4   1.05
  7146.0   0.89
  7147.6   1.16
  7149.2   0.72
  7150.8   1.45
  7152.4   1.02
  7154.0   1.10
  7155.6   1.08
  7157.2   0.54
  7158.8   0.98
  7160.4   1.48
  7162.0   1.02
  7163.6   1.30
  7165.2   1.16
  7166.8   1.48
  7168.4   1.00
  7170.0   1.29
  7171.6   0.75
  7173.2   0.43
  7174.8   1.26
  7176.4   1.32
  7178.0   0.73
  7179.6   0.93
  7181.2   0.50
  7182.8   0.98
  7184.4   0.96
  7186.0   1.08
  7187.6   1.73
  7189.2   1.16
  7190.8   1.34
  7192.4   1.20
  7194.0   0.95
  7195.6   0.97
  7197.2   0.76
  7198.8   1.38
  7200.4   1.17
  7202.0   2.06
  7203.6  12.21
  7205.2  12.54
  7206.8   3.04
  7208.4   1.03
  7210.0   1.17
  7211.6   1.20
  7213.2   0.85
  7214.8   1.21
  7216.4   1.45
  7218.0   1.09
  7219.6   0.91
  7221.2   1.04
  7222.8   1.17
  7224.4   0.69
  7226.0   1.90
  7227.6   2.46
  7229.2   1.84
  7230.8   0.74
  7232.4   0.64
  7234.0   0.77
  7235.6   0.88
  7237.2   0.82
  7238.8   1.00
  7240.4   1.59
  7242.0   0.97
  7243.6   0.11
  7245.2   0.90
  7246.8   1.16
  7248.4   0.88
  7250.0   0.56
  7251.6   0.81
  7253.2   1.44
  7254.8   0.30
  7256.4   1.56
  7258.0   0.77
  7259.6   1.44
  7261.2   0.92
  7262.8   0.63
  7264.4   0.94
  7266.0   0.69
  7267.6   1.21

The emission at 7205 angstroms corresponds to H-alpha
